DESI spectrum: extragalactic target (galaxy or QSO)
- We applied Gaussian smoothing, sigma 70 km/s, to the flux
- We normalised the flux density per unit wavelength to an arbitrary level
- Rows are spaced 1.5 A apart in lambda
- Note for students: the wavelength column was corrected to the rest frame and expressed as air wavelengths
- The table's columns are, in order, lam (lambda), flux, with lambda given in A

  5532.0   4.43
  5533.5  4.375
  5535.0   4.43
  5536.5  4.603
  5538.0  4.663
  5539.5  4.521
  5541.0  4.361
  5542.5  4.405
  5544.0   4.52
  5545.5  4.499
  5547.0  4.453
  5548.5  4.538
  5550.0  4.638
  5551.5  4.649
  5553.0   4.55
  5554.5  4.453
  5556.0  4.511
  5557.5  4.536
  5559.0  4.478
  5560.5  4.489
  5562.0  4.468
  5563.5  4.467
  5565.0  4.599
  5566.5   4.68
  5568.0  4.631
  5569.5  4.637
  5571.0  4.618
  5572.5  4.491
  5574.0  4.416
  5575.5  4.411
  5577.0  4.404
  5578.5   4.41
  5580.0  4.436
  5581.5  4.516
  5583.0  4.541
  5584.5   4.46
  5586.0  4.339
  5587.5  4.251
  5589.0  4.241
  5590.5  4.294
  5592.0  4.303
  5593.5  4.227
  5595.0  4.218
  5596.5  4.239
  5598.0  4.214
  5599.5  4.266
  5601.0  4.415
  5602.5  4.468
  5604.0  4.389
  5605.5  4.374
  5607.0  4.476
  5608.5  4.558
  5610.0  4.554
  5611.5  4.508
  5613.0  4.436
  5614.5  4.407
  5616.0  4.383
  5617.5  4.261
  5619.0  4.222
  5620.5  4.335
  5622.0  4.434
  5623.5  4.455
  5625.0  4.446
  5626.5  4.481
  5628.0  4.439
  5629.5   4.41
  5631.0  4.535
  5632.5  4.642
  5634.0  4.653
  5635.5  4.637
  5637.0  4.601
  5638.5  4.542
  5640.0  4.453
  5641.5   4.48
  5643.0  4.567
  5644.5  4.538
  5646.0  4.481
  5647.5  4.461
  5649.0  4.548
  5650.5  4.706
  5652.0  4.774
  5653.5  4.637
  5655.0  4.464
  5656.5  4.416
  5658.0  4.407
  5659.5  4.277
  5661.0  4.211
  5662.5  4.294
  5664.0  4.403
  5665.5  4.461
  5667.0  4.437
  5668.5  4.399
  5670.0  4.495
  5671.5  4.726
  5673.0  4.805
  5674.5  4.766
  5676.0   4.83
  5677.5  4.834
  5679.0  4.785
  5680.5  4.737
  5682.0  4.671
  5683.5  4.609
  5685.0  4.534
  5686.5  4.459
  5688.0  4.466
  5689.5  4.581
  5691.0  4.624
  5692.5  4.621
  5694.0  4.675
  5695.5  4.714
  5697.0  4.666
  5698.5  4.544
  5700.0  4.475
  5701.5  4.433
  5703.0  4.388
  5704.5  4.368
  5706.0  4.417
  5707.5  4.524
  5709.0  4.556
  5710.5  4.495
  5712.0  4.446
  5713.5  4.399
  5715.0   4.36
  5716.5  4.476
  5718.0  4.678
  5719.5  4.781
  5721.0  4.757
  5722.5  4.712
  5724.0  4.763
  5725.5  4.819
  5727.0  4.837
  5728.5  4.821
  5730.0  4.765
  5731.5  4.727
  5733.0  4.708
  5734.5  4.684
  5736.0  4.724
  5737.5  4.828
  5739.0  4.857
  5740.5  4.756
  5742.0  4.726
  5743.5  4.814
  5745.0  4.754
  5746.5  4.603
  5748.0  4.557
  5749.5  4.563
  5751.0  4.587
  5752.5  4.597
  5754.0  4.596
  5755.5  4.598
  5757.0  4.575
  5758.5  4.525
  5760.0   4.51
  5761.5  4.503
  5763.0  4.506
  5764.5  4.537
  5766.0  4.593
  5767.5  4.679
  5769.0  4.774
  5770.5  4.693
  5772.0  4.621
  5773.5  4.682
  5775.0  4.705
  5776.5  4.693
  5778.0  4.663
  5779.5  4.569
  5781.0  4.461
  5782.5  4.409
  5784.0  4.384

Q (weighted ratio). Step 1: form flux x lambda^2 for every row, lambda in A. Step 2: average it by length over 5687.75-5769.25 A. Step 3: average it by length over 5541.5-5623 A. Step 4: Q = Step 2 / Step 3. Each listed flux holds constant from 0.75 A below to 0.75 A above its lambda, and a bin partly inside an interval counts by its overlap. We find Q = 1.10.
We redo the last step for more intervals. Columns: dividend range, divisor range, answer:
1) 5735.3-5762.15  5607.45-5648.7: 1.08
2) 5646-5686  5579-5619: 1.07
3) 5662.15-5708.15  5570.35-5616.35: 1.08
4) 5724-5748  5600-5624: 1.13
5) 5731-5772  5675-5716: 1.04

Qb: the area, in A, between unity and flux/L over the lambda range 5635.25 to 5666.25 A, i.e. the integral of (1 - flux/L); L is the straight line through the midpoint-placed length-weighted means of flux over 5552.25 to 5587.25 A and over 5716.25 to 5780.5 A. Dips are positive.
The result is 0.6 A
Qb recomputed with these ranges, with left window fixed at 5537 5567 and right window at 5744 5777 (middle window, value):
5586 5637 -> 1.7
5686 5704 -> 0.1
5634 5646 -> 0.0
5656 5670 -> 0.6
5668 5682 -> -0.4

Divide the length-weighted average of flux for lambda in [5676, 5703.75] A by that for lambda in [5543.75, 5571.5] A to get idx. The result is 1.0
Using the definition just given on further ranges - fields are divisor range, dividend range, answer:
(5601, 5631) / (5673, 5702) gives 1.05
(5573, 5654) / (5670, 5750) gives 1.05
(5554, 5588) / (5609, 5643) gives 1.00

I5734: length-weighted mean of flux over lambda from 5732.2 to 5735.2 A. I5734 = 4.7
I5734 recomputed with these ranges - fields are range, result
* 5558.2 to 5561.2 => 4.48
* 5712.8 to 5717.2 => 4.41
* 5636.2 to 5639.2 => 4.57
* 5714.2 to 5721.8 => 4.61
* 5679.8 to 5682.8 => 4.7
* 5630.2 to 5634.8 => 4.61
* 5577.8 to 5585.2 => 4.47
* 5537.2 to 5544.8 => 4.49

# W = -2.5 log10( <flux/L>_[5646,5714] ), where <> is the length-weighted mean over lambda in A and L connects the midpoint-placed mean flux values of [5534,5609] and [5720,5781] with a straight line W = 0.01 mag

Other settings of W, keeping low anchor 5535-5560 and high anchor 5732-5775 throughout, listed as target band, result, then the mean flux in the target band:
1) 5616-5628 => 0.05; 4.38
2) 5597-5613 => 0.03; 4.42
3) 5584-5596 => 0.06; 4.29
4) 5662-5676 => 0.01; 4.55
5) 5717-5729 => -0.03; 4.76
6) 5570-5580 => 0.02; 4.46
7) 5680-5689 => 0.01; 4.57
